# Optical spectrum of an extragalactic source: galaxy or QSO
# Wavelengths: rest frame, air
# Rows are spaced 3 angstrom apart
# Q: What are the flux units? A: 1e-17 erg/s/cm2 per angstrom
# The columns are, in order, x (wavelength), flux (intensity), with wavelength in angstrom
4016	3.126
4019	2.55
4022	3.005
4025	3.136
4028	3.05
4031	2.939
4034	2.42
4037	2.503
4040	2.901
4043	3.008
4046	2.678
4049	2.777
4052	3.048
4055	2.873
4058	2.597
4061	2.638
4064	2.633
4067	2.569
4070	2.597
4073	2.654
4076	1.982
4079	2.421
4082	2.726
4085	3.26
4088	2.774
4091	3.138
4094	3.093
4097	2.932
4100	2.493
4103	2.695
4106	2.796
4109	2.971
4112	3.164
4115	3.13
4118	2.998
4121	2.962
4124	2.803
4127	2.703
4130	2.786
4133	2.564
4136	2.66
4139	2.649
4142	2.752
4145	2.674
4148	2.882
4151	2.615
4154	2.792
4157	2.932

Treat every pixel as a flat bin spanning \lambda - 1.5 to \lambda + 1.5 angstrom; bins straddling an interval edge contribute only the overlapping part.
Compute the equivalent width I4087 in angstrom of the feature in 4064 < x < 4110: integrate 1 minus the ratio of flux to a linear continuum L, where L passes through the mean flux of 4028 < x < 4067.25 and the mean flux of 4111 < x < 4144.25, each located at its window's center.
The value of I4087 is 0.9 angstrom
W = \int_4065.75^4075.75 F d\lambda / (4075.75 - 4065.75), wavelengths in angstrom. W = 2.53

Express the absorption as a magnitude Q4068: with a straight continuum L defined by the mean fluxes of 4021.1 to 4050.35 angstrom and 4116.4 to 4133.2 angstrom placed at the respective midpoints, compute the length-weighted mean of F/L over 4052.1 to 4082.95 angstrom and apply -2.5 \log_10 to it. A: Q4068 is 0.10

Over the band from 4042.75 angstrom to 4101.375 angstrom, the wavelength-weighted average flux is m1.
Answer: 2.74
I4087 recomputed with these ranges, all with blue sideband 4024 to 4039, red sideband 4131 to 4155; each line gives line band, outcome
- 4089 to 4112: -1.28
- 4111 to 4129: -1.52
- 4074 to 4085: 0.99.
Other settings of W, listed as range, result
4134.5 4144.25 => 2.69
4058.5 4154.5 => 2.76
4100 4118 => 2.92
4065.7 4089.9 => 2.63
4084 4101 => 2.95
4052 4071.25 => 2.68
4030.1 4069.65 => 2.73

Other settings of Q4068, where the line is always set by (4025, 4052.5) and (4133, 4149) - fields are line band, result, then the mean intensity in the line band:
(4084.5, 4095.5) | -0.107 mag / 3.05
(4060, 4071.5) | 0.074 mag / 2.61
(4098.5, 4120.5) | -0.060 mag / 2.9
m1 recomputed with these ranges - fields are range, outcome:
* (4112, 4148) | 2.81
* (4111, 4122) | 3.06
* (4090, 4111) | 2.87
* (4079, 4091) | 2.88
